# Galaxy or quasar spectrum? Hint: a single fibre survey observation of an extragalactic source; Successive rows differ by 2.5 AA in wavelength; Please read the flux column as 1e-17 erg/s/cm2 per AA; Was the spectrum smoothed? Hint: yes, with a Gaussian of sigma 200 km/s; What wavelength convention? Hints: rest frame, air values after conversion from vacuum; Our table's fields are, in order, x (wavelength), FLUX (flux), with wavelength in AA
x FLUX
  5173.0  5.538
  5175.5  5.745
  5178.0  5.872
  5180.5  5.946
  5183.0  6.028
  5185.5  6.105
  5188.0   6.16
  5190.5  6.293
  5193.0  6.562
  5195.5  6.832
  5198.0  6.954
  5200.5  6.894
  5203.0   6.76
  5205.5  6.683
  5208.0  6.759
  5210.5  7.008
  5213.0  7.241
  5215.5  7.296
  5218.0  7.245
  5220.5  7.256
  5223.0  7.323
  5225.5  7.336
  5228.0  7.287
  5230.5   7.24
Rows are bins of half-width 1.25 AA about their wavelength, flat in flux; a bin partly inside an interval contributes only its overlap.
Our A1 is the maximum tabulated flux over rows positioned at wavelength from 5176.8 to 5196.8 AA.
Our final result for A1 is 6.832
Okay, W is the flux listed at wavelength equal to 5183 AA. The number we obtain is 6.028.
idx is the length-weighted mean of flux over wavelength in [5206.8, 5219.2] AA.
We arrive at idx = 7.11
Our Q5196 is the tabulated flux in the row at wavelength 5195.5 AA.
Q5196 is 6.832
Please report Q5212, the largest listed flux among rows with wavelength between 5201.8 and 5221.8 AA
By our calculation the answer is 7.296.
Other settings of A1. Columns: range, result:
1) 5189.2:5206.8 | 6.954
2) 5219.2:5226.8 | 7.336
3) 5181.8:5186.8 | 6.105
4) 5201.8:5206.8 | 6.76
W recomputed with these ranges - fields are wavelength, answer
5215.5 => 7.296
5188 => 6.16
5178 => 5.872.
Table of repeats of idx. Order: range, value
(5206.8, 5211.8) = 6.89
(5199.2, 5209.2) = 6.77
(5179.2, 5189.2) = 6.06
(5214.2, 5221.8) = 7.27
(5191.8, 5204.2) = 6.8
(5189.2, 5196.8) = 6.56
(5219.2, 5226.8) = 7.3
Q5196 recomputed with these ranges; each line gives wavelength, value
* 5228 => 7.287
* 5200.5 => 6.894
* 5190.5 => 6.293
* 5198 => 6.954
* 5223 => 7.323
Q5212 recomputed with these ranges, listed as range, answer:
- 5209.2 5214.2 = 7.241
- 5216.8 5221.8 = 7.256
